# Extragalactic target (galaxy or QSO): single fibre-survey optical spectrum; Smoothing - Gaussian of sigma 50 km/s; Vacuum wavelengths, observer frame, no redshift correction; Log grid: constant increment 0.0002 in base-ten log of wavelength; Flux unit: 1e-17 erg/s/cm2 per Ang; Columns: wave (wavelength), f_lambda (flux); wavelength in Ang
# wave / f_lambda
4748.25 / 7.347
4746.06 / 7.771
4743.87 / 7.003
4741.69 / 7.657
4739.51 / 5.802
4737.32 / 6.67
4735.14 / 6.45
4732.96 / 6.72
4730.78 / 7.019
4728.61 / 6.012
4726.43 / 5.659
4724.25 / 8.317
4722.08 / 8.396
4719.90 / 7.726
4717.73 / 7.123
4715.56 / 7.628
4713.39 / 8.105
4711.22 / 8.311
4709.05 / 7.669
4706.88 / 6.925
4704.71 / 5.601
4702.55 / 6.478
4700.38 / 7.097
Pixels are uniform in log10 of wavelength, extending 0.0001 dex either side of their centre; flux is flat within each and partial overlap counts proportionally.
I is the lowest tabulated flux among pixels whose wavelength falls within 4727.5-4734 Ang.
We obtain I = 6.012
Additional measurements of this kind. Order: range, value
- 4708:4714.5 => 7.669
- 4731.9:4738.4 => 6.45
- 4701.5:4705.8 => 5.601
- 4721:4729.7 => 5.659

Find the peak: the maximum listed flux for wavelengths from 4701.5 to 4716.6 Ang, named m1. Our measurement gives 8.311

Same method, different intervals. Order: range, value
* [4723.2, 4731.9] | 8.317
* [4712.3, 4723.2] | 8.396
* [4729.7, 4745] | 7.657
